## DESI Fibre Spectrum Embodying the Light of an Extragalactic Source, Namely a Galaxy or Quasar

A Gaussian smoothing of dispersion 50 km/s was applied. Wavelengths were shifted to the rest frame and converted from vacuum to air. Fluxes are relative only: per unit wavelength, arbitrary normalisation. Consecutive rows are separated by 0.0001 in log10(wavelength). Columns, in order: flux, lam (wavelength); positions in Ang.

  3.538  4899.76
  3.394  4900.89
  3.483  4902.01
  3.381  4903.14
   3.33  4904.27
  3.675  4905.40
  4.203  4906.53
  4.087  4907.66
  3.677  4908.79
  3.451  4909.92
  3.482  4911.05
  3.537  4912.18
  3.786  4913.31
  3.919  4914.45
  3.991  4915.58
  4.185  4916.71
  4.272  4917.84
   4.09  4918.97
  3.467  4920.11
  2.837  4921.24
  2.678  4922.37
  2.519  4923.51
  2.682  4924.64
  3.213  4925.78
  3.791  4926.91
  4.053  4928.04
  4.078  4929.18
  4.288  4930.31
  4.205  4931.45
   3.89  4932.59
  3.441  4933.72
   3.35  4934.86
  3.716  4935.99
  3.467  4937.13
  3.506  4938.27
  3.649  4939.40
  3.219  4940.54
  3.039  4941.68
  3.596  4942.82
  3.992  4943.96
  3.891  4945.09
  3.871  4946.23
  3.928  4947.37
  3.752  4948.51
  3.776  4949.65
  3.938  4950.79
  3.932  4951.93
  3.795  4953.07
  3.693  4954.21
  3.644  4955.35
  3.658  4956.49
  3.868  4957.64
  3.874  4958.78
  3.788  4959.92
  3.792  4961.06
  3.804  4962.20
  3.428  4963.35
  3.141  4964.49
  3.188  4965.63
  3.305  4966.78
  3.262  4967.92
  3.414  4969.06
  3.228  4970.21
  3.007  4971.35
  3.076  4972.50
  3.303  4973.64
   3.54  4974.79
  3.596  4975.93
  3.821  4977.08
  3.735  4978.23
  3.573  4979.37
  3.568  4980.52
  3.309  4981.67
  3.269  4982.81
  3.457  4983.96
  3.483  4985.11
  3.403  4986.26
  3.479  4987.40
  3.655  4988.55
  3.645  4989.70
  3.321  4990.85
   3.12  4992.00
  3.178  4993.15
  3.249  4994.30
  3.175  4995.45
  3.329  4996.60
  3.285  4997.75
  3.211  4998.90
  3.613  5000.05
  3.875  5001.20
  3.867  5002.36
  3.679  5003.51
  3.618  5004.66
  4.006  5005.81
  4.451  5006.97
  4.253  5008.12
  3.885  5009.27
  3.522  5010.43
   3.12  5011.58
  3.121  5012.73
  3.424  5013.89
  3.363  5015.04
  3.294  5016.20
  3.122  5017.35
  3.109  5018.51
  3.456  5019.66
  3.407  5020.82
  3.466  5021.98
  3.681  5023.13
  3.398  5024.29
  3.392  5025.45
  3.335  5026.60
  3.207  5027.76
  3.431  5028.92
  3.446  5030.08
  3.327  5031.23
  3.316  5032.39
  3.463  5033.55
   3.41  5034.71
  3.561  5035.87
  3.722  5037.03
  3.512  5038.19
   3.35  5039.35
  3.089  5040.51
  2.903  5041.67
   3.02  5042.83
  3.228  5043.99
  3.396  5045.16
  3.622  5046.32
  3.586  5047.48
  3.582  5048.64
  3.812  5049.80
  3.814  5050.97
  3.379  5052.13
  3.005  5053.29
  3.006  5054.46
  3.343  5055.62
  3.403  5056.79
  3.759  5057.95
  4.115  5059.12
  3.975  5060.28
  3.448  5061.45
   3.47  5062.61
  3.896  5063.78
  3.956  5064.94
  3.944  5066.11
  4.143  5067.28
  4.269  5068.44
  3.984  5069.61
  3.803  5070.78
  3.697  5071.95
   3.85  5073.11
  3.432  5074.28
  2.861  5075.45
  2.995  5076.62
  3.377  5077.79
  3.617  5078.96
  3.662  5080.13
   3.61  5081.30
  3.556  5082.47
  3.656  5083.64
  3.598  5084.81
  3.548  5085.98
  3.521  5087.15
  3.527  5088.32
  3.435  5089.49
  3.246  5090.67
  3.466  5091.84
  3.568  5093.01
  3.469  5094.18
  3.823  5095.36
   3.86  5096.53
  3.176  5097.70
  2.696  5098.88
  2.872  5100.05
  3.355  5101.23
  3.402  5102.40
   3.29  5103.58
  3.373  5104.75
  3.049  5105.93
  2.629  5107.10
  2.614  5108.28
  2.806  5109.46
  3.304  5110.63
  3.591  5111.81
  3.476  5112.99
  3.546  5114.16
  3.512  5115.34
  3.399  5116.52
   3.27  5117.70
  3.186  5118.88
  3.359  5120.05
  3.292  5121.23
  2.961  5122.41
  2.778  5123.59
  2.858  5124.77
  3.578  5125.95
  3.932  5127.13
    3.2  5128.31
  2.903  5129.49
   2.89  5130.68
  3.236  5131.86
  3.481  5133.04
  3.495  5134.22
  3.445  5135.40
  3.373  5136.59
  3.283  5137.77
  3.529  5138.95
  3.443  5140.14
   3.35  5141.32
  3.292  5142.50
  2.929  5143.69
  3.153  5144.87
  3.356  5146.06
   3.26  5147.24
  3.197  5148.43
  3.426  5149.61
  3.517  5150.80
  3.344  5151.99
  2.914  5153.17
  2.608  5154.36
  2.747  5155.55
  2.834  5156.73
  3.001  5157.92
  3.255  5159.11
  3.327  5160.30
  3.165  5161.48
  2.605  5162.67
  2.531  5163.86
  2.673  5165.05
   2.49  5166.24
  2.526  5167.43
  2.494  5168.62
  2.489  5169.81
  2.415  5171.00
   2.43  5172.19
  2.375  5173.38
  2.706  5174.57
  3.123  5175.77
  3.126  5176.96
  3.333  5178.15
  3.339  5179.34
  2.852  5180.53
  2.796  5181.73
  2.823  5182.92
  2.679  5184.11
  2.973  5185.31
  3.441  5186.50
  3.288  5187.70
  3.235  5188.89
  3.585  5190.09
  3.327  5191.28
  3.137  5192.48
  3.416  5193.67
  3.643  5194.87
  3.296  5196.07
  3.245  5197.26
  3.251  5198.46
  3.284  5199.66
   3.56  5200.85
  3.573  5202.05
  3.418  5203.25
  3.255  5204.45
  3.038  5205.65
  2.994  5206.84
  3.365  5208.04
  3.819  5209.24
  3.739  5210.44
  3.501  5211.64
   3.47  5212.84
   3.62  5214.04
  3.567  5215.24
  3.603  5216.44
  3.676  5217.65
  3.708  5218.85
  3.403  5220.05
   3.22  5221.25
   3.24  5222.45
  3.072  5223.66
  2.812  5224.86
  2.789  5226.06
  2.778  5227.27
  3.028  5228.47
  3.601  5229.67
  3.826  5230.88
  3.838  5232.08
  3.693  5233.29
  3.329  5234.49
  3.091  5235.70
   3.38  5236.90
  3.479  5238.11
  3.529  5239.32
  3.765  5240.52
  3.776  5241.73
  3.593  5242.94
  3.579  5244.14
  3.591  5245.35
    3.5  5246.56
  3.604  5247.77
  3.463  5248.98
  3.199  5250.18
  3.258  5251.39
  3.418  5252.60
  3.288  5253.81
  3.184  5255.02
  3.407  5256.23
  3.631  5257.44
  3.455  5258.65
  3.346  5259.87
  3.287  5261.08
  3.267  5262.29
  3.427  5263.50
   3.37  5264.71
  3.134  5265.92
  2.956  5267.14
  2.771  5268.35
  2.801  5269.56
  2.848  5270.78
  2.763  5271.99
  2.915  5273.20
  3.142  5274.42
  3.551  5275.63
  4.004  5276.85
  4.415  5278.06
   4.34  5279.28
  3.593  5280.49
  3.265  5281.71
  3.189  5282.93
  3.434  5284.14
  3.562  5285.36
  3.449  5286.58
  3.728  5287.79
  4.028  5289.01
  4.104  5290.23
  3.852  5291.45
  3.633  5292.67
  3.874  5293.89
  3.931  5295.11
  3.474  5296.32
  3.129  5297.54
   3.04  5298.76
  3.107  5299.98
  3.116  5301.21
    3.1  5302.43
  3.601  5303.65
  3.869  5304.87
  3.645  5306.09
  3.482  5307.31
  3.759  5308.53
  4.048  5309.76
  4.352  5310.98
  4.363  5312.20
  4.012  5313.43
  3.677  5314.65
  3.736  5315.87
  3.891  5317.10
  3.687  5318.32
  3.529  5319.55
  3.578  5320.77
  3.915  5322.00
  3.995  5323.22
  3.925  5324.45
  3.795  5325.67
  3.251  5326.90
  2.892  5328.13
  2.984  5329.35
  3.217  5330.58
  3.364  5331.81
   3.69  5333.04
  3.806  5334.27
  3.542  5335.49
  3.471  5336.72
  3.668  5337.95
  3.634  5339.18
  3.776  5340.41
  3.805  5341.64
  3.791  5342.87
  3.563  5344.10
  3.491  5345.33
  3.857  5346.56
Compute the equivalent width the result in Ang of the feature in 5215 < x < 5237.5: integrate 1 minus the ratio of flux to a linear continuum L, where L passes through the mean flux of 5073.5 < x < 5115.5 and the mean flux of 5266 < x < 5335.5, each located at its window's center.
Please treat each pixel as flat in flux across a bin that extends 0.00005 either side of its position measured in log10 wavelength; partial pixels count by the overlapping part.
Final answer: 0.86 Ang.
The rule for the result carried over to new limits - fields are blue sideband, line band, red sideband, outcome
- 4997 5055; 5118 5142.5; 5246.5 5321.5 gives 1.43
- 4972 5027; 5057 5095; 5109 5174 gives -4.12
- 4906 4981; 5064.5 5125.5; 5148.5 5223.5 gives -1.57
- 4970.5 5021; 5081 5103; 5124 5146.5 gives -0.57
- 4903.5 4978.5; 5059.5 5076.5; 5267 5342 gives -0.72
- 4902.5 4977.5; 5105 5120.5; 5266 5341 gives 1.60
